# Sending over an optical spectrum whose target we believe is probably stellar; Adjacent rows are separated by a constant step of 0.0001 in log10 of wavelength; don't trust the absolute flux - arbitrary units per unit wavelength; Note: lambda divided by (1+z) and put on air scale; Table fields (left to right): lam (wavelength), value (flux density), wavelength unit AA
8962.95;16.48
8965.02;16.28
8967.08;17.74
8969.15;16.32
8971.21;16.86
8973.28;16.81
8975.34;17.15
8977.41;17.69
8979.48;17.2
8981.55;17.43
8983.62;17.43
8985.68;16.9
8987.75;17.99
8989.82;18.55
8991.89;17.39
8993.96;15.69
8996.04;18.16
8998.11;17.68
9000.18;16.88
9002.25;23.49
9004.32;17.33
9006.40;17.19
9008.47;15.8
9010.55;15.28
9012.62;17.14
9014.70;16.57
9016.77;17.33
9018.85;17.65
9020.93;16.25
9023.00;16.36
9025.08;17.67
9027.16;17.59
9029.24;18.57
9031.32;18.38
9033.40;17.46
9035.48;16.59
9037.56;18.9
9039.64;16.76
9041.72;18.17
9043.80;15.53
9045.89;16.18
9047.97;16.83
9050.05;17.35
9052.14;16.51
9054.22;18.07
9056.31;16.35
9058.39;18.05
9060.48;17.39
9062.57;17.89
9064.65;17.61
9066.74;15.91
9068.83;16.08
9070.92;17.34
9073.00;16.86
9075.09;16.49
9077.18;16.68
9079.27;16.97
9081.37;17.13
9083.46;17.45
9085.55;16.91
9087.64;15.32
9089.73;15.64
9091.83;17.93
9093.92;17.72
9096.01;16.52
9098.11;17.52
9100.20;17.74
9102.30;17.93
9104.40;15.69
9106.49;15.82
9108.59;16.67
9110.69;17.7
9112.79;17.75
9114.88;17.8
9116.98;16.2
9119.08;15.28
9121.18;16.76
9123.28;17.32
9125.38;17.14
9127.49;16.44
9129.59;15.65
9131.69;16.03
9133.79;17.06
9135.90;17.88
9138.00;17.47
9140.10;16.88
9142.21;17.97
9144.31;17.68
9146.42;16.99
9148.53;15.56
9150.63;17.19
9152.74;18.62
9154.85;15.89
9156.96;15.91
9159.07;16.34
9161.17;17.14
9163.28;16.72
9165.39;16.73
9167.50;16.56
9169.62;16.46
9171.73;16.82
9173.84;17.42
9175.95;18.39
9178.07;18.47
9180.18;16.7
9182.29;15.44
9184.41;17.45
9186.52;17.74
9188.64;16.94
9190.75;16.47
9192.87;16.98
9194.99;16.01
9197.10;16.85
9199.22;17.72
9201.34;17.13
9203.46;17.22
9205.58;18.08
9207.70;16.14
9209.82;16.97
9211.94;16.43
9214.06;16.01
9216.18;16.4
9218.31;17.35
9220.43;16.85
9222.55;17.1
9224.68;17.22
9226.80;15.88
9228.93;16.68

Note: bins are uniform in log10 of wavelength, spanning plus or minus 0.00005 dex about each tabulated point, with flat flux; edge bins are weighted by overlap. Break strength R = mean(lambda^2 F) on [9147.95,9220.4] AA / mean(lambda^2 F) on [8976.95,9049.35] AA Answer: 1.0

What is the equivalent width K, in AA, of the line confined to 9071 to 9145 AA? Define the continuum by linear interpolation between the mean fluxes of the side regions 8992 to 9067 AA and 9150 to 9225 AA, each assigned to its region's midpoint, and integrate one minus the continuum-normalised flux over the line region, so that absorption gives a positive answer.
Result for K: 0.9 AA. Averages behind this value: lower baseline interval 17.3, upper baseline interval 16.9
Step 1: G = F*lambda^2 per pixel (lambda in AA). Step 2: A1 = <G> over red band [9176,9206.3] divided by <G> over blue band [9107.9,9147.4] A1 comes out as 1.02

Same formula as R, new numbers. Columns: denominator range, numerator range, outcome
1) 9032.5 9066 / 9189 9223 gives 1.01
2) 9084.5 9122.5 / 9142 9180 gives 1.02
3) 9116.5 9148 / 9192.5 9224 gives 1.02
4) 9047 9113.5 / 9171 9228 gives 1.03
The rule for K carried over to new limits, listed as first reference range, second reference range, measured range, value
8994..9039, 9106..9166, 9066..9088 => 0.6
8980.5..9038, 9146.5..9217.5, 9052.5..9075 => 0.2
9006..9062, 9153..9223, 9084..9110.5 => 0.3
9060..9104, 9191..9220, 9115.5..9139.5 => 0.4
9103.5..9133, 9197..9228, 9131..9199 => -0.9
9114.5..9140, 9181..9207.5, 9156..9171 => 0.3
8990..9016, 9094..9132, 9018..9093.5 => 0.2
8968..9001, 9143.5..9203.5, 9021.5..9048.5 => -0.2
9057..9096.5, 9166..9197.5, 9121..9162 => 0.2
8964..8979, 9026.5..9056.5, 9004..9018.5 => 0.4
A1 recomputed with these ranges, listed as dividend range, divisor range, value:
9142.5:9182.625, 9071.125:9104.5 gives 1.02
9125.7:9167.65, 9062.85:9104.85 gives 1.01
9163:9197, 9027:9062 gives 1.01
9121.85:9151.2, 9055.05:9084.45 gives 1.01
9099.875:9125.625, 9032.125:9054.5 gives 1.00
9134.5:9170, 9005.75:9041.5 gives 1.02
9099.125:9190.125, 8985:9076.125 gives 1.01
